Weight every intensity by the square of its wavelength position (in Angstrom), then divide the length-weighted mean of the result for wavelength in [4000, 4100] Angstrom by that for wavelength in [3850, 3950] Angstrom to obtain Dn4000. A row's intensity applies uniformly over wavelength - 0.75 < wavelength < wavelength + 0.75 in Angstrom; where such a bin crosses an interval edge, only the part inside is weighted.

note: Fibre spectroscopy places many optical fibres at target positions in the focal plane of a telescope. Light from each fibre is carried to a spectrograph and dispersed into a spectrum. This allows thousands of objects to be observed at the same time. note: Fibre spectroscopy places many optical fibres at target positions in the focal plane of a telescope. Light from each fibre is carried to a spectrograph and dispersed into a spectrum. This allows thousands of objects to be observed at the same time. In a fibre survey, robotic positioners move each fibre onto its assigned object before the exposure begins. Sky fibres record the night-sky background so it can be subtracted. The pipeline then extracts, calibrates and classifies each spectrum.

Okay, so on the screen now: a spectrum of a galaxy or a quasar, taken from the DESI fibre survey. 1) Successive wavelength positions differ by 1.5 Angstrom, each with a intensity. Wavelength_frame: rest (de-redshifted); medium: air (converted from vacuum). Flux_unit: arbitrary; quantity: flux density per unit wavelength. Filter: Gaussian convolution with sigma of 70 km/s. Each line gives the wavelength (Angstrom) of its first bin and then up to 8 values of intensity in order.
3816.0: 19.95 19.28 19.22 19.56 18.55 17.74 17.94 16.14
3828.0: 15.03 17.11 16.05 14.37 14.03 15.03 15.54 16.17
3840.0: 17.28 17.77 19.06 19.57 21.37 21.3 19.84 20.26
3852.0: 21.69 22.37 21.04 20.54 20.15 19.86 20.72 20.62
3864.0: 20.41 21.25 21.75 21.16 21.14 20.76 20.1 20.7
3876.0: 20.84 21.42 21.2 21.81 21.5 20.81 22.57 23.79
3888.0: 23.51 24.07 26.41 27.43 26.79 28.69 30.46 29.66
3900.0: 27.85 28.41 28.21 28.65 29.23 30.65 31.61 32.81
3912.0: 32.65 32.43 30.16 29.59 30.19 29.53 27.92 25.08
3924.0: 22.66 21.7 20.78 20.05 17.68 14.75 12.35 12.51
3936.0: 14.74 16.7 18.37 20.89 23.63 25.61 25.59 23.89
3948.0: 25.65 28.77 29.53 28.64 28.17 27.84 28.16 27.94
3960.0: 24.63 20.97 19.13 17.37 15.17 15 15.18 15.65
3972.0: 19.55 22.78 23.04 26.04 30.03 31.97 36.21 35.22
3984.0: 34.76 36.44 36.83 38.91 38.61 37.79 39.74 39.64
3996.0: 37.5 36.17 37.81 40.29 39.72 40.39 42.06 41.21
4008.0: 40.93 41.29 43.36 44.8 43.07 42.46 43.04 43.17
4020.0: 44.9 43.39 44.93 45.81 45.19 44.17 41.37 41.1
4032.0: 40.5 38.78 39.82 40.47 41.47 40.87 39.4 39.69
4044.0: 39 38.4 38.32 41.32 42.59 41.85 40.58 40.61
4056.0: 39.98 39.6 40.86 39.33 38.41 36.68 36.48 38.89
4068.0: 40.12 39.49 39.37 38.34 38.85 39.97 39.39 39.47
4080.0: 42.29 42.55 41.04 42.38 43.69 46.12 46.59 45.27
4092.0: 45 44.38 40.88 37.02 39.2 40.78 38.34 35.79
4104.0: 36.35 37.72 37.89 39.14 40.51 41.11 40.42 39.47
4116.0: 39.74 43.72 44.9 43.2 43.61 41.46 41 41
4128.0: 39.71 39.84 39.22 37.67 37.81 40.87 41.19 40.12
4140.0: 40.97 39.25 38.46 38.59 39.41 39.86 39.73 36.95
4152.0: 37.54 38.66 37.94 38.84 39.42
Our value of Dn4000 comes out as 1.88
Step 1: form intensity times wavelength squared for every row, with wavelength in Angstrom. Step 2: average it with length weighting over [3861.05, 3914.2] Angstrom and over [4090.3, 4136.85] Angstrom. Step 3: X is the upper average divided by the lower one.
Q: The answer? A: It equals 1.8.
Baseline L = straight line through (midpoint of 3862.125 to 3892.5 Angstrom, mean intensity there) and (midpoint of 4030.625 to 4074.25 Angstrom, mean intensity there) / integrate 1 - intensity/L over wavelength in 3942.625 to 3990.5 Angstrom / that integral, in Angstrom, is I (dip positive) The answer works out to 6.9 Angstrom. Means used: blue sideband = 21.9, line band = 26.6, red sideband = 39.7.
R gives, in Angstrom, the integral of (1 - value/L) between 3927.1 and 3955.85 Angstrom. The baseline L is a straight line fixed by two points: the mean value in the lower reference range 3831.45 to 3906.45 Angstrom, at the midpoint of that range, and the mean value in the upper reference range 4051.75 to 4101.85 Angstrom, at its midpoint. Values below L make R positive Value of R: 6.89 Angstrom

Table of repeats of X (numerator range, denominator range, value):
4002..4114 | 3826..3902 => 2.13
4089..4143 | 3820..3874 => 2.44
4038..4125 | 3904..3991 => 1.69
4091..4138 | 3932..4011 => 1.50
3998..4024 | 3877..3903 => 1.78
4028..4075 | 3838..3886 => 2.13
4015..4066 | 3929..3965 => 1.93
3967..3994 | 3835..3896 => 1.50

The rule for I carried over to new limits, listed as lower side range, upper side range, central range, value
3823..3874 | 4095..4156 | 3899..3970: 2.6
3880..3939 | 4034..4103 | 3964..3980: 5.2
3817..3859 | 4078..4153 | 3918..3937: 3.8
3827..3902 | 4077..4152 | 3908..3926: -2.7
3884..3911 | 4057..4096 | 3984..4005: -2.1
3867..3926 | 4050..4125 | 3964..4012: 0.5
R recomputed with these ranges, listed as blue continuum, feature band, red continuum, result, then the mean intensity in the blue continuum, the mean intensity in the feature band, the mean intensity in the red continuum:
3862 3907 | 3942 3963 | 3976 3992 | 3.5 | 24.1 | 26.2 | 34.9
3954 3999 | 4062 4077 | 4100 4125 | -0.9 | 28.7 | 38.7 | 40.2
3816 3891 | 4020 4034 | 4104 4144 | -4.3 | 19.7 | 43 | 40.3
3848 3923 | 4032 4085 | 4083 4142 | -4.1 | 24.8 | 39.9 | 40.9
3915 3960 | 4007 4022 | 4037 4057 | -3.3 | 23.5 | 43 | 40.3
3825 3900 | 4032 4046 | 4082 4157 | -2.3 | 20.9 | 39.8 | 40.4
